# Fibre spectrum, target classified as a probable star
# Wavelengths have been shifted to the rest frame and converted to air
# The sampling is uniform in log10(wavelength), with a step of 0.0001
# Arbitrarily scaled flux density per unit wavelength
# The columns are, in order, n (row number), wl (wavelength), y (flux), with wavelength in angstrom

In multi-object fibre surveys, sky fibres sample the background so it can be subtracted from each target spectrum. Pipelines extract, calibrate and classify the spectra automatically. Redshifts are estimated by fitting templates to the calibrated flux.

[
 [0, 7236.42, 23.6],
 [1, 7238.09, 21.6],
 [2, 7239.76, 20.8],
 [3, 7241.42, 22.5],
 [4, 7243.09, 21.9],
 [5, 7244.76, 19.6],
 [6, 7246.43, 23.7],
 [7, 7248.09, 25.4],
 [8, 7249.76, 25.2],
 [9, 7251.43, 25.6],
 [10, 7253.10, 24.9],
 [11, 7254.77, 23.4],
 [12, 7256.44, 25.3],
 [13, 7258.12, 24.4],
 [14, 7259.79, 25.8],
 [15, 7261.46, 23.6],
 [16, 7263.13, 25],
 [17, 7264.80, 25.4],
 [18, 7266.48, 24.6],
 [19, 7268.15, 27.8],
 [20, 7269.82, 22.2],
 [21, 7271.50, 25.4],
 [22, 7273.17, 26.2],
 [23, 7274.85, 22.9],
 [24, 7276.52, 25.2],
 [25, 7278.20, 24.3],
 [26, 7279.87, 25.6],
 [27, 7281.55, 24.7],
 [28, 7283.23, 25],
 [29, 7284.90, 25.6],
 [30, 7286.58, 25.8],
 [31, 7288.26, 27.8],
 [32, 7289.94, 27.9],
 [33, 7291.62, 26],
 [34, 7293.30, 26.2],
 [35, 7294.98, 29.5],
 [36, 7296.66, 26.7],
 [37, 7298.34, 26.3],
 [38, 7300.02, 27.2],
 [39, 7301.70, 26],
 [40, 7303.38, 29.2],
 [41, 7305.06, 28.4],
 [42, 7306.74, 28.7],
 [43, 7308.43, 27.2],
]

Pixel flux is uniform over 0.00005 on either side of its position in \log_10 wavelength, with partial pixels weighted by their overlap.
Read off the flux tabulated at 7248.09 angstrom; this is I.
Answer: 25.4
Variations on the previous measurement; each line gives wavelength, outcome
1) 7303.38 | 29.2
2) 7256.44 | 25.3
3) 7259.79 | 25.8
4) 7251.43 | 25.6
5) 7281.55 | 24.7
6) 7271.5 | 25.4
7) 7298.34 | 26.3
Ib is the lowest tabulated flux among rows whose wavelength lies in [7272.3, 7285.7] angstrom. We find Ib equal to 22.9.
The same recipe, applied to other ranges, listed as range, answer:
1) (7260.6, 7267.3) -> 23.6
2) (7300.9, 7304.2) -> 26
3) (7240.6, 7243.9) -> 21.9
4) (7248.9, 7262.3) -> 23.4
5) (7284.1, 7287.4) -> 25.6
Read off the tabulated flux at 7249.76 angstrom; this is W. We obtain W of 25.2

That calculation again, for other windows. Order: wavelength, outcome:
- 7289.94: 27.9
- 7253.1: 24.9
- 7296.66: 26.7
